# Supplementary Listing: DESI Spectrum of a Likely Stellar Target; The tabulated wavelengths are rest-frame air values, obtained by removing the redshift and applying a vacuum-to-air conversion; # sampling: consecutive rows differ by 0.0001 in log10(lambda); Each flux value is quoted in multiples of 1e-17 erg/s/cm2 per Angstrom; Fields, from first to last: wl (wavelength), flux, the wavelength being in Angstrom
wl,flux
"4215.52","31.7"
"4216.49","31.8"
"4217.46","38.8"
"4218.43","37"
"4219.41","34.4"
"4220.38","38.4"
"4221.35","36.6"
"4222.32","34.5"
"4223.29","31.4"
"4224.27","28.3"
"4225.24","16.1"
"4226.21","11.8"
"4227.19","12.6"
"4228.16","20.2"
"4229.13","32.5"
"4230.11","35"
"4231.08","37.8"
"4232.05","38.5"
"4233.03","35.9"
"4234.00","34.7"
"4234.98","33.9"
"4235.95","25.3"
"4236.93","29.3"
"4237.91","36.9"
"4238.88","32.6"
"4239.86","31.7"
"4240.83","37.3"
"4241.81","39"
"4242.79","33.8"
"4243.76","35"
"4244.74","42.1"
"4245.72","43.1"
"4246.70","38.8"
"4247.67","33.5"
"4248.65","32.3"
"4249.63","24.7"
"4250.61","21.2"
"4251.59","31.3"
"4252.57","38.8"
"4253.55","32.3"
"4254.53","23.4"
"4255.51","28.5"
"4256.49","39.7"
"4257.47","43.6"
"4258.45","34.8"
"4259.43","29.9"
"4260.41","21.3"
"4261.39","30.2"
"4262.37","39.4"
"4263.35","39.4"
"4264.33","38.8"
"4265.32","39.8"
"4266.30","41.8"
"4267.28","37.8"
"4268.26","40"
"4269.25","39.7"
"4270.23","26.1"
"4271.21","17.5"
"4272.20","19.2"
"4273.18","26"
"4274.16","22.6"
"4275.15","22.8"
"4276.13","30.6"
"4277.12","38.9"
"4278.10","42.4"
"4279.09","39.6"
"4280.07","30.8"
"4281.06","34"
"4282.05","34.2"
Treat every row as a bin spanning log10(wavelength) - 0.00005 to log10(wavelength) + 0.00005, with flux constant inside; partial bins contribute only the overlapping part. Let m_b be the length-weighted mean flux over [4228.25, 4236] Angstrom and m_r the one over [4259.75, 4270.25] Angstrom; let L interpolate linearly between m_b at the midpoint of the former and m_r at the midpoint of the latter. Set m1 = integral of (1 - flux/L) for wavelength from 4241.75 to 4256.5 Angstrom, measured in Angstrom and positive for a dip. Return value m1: 0.8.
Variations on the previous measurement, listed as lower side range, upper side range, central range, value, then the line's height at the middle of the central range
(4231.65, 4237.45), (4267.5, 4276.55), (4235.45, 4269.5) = -4.89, 30.3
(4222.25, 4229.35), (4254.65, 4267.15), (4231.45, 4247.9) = -4.75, 27.5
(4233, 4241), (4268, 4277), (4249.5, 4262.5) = -0.67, 29.8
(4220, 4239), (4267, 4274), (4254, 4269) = -3.17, 29.2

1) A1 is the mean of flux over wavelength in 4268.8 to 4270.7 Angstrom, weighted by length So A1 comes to 32.9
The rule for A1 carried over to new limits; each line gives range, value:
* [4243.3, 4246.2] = 40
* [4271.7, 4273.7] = 22.6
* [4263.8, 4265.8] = 39.2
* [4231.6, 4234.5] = 36.3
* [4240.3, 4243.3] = 36.7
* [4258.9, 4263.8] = 32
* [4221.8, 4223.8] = 32.9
